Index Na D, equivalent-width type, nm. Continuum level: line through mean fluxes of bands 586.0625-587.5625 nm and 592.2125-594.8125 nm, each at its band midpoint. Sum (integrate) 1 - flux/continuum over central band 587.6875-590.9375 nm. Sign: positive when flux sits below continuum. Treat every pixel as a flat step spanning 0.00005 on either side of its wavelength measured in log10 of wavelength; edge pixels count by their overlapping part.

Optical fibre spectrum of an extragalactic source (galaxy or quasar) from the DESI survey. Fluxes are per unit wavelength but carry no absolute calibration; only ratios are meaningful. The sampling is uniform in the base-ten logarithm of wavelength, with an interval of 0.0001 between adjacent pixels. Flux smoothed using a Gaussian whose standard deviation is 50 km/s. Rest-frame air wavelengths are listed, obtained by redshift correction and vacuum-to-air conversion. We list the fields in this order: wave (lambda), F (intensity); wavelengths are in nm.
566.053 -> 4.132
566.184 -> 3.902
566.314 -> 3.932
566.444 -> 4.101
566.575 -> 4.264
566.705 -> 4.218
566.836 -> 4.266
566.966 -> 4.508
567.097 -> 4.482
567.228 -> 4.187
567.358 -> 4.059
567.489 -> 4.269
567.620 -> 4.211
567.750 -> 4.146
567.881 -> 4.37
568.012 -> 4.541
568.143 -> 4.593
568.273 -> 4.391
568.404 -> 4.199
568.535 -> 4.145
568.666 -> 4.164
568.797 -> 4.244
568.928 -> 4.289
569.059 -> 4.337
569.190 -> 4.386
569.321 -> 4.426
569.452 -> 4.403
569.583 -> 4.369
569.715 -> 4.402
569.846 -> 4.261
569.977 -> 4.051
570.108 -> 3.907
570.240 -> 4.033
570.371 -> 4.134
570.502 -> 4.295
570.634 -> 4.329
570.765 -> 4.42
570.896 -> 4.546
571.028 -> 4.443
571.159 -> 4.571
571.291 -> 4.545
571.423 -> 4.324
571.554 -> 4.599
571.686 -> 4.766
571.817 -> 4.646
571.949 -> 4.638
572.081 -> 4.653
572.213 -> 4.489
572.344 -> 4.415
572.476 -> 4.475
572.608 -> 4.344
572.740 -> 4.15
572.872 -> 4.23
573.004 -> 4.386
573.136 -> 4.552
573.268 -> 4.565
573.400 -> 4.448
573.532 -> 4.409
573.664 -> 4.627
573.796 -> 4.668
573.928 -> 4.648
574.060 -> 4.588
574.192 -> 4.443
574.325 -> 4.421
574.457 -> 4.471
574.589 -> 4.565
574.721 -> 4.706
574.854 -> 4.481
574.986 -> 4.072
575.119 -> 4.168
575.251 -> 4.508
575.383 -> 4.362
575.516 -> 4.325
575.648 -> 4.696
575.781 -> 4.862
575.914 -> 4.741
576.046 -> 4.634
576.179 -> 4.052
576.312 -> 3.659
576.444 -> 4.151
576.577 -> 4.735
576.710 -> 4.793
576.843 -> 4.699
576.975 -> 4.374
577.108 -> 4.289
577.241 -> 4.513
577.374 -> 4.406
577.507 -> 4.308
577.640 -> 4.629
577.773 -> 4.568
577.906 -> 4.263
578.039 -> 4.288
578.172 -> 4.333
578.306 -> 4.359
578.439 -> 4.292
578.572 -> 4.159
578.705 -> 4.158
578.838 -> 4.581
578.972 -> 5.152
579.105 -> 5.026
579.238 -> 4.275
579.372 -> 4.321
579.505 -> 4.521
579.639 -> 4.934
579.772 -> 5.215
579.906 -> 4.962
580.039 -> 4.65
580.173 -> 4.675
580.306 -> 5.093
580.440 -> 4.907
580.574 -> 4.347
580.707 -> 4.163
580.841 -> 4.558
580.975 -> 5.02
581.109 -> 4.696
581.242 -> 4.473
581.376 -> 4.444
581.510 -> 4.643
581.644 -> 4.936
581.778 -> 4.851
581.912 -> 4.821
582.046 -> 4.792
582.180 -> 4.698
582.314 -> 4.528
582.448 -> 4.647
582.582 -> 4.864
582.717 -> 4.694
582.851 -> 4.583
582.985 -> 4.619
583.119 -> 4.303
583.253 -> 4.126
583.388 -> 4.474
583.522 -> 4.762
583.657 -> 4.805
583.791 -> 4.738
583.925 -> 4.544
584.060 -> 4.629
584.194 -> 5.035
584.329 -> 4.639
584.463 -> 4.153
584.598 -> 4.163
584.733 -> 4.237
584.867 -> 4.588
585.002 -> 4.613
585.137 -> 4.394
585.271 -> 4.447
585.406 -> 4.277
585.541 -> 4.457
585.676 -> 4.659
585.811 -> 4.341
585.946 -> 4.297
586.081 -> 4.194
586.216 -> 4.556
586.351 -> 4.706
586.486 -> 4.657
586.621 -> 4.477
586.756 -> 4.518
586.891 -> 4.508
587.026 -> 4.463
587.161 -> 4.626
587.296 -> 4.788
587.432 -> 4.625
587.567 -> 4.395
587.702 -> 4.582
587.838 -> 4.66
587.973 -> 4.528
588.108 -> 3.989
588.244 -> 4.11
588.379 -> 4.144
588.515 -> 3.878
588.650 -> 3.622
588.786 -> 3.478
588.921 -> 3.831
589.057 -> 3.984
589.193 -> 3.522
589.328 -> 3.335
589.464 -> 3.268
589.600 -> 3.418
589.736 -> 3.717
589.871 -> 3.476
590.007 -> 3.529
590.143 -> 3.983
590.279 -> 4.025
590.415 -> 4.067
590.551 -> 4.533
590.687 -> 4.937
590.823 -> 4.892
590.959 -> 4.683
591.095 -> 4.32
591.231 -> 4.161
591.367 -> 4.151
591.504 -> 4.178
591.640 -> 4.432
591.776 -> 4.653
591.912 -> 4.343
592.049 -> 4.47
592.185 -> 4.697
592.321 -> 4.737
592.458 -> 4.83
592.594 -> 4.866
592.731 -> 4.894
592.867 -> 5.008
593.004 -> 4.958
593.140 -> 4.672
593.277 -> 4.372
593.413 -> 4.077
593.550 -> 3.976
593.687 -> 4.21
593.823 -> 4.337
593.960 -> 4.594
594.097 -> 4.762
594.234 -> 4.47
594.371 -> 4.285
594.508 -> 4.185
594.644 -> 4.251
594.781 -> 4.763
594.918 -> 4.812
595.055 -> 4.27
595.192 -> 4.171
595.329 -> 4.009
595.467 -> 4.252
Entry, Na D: 0.41 nm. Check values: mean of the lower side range 4.56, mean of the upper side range 4.54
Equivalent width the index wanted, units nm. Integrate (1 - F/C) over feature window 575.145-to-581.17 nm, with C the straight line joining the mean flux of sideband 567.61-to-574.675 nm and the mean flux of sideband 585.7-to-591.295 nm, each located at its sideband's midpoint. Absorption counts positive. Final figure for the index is -0.30 nm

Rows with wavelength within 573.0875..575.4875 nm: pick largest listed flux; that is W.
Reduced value 4.706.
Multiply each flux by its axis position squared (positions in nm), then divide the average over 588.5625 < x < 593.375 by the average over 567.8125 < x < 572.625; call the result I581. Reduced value 1.0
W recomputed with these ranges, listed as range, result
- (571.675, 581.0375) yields 5.215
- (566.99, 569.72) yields 4.593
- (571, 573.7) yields 4.766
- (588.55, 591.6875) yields 4.937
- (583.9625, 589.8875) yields 5.035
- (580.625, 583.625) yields 5.02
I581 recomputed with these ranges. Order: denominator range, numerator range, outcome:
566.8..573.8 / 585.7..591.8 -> 1.02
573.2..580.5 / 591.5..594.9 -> 1.06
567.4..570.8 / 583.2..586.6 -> 1.11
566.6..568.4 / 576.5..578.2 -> 1.07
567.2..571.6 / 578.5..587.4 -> 1.12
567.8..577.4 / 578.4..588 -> 1.08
